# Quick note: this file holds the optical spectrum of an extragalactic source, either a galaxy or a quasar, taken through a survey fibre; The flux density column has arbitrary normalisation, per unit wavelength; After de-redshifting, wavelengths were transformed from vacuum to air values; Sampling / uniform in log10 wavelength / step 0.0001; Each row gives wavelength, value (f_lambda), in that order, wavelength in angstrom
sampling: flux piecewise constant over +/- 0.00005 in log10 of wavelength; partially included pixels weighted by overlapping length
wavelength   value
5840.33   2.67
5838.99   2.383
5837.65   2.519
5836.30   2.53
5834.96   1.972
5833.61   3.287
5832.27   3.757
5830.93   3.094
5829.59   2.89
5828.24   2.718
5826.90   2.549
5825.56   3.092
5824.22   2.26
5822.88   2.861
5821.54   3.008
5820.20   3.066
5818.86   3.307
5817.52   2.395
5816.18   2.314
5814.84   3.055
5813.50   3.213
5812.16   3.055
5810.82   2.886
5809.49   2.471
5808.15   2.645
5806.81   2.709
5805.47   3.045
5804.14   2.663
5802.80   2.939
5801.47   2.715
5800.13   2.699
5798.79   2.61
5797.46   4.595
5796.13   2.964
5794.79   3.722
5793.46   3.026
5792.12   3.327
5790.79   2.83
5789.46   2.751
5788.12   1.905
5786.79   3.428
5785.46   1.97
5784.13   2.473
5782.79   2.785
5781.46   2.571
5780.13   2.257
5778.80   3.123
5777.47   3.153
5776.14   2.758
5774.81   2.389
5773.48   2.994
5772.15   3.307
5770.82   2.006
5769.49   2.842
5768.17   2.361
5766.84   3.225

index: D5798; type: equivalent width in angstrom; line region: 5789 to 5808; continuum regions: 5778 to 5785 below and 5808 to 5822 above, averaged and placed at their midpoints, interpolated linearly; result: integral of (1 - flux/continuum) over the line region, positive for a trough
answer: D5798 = -2.0 angstrom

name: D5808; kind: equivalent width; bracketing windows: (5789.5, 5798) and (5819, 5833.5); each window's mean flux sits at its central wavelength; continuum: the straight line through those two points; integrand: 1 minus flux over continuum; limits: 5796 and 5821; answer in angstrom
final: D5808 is 2.0 angstrom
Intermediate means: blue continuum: 3.35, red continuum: 2.96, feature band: 2.91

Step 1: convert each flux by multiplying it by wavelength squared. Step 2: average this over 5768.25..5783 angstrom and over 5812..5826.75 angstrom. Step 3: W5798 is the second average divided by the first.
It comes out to 1.1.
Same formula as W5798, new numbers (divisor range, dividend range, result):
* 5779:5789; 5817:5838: 1.14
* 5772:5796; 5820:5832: 1.03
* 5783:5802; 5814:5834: 1.00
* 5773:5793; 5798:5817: 1.04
